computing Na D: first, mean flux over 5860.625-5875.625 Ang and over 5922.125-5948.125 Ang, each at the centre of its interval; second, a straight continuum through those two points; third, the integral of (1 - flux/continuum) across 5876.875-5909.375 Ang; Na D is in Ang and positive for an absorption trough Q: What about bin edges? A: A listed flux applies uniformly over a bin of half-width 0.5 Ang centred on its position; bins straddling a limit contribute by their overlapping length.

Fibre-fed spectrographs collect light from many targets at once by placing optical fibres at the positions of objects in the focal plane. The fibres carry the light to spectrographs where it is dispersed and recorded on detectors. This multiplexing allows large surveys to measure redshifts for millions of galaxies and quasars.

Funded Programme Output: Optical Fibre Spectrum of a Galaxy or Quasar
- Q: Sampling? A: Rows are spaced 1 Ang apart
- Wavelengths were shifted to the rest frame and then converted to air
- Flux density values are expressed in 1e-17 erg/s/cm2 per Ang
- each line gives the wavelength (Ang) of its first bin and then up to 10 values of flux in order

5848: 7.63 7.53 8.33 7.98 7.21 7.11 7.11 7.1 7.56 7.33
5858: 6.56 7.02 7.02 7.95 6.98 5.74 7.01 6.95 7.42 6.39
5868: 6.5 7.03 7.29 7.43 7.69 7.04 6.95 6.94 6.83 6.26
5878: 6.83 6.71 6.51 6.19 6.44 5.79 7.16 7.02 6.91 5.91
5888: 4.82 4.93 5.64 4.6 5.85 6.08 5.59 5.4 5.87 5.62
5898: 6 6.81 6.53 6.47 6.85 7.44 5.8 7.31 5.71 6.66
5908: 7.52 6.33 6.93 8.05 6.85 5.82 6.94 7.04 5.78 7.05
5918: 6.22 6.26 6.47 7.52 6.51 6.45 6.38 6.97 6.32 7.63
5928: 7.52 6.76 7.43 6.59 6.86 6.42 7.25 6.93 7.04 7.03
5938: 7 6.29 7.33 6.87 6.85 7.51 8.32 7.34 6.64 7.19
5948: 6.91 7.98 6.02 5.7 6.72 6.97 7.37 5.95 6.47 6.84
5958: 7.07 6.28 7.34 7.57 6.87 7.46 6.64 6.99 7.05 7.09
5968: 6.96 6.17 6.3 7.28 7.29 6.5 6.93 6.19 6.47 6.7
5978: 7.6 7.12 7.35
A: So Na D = 3.6 Ang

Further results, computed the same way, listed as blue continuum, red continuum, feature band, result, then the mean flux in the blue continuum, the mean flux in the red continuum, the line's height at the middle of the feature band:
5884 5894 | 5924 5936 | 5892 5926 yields -0.77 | 5.81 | 6.95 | 6.37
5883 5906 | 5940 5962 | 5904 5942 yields -1.56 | 6.1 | 6.95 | 6.53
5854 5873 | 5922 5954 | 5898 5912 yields 0.44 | 7.06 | 6.94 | 6.99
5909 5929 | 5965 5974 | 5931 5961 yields -0.50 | 6.76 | 6.84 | 6.81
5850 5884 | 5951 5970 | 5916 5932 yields 0.25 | 6.96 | 6.83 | 6.88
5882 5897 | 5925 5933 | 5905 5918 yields -0.52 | 5.84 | 6.98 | 6.47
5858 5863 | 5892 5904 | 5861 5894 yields 0.79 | 7.02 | 6.21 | 6.65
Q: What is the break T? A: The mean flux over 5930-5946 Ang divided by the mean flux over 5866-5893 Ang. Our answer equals 1.1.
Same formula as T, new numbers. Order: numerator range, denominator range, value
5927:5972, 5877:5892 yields 1.14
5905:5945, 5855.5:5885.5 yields 1.00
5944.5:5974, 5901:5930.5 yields 1.01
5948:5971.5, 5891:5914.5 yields 1.07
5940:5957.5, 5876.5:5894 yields 1.14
